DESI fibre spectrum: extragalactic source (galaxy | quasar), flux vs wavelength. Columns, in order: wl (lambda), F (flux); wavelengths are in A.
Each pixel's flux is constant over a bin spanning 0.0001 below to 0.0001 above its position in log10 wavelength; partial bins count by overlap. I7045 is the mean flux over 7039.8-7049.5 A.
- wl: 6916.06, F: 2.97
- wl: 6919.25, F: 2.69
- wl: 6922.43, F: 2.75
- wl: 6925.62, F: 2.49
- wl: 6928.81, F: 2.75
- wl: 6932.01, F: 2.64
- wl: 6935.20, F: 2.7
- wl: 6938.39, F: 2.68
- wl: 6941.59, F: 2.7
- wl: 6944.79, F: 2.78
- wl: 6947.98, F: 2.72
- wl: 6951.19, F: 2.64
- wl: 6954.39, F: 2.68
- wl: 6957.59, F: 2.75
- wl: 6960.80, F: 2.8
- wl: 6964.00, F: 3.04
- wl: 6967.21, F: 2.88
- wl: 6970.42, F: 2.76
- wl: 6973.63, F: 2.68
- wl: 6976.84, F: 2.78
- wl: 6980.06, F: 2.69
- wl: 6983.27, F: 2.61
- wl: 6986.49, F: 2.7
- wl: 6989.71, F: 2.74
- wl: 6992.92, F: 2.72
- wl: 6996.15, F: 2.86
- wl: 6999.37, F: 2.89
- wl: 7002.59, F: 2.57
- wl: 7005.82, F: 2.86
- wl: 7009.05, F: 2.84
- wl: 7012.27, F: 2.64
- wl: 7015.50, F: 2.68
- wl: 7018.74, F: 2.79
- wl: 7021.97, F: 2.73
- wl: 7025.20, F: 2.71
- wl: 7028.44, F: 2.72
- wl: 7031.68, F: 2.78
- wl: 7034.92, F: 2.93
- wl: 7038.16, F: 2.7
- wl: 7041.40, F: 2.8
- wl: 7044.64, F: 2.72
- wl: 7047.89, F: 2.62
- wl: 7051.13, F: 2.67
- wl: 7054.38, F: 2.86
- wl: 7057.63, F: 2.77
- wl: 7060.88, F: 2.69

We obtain 2.71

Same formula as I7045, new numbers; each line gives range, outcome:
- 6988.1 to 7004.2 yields 2.76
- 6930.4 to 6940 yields 2.67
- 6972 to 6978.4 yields 2.73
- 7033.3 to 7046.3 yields 2.79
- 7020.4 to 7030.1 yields 2.72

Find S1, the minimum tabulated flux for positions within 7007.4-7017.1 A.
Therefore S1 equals 2.64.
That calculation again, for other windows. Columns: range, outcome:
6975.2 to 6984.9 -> 2.61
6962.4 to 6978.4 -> 2.68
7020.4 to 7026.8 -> 2.71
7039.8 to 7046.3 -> 2.72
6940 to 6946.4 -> 2.7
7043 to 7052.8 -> 2.62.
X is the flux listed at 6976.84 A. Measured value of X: 2.78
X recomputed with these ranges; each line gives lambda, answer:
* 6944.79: 2.78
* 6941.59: 2.7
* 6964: 3.04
